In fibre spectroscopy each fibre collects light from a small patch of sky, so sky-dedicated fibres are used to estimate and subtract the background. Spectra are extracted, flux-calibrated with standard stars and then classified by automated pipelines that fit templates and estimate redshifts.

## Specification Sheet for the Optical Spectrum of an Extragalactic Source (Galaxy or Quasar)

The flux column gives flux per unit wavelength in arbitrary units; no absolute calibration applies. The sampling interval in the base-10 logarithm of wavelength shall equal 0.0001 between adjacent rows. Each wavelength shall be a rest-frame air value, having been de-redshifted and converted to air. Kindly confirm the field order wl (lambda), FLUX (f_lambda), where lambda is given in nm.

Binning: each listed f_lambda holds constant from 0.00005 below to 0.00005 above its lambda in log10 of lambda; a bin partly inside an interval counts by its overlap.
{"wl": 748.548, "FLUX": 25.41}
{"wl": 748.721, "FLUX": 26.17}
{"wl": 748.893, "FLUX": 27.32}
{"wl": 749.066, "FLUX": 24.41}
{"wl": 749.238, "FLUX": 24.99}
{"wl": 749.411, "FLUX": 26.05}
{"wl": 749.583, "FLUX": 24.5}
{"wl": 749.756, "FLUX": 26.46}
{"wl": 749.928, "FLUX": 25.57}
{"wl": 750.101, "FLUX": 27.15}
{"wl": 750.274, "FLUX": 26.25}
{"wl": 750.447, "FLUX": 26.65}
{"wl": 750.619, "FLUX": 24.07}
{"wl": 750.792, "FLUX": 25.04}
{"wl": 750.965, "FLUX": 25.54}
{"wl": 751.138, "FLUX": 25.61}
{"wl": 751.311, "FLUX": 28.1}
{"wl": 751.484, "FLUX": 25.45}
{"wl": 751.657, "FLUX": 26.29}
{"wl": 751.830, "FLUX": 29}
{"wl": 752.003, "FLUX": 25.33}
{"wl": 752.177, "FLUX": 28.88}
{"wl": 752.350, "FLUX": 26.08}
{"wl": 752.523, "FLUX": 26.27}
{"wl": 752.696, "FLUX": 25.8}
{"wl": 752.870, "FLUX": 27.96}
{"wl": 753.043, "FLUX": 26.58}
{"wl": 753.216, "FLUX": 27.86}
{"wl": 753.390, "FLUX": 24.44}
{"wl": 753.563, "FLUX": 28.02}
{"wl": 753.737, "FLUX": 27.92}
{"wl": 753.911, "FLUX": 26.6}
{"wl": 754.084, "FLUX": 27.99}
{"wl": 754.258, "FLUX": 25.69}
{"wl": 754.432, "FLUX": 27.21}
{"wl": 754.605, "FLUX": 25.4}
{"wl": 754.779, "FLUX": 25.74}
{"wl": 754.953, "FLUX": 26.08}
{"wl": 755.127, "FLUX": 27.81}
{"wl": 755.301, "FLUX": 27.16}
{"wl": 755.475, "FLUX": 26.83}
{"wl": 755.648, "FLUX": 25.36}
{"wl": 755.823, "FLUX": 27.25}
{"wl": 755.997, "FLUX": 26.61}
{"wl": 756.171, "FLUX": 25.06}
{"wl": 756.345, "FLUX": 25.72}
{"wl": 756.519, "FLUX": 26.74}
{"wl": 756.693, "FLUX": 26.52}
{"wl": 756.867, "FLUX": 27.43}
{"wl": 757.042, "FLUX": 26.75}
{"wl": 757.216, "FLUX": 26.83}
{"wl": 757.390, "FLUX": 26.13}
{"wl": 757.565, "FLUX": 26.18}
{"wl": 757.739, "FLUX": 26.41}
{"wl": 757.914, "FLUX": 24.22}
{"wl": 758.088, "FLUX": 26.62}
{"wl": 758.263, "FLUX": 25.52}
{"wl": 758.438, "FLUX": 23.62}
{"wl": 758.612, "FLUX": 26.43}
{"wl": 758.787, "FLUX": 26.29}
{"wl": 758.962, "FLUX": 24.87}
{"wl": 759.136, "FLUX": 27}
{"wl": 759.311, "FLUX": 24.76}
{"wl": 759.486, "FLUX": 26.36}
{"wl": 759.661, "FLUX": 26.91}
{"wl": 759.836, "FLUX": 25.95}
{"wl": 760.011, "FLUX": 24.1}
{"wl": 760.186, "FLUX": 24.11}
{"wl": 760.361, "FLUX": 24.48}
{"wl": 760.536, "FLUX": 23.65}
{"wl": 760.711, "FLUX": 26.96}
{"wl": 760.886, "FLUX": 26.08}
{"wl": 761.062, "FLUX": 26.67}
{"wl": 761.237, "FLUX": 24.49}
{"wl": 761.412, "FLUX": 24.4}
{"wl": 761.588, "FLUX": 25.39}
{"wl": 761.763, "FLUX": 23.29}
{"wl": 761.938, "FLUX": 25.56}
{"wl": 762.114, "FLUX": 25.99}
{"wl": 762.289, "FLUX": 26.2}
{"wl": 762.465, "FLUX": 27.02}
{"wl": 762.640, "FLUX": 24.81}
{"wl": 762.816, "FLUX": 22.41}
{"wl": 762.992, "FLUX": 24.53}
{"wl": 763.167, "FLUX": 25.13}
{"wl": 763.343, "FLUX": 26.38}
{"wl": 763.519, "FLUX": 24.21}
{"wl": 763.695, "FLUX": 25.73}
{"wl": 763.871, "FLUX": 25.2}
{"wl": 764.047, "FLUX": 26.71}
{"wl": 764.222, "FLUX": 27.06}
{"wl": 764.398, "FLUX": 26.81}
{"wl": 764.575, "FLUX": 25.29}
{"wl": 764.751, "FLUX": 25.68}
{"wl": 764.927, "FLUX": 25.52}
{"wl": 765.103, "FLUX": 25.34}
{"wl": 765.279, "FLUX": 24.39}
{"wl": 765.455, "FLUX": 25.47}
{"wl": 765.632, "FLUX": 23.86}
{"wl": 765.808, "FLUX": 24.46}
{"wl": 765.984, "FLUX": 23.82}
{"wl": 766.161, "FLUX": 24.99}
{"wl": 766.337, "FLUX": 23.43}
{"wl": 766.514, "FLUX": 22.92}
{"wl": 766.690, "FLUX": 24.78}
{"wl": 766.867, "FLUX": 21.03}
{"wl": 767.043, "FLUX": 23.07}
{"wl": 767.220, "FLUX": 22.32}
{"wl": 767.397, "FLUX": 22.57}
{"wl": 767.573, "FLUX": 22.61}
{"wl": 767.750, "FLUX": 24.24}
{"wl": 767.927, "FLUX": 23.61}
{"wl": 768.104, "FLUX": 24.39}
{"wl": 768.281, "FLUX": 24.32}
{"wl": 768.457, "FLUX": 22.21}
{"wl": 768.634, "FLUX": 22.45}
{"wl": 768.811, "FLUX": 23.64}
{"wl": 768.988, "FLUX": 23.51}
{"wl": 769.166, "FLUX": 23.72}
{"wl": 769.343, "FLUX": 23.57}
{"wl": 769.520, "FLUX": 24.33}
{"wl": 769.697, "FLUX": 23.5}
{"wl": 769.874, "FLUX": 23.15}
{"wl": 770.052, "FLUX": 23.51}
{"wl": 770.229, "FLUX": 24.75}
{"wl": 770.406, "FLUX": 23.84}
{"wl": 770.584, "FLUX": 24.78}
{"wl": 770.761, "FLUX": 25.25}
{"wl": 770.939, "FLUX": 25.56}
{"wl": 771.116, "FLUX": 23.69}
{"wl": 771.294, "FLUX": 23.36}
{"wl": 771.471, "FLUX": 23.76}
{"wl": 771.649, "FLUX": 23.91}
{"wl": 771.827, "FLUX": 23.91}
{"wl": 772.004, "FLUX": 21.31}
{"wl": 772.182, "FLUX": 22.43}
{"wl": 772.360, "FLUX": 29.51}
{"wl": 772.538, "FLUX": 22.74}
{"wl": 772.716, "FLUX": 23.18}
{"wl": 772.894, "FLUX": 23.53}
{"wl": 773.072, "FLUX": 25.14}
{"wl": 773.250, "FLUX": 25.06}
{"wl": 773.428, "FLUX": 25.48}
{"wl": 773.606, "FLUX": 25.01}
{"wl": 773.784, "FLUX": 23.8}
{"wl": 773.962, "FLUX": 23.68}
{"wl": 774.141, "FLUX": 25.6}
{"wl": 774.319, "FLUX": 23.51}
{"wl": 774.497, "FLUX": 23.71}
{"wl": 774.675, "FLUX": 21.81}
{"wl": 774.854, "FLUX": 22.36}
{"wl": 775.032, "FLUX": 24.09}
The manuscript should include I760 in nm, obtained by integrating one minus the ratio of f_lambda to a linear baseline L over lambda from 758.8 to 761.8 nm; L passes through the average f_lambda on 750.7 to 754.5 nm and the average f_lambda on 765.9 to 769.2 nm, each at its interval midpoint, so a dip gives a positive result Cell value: -0.04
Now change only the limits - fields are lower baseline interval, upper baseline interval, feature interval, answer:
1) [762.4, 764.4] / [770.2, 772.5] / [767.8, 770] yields 0.097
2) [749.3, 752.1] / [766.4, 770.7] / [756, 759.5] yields -0.132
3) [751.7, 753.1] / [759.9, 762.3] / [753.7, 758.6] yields -0.031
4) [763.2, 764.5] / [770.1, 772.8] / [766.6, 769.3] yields 0.187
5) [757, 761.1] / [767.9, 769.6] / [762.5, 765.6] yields -0.094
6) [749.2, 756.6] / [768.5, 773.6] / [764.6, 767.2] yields 0.055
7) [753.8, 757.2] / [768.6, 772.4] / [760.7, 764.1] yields 0.004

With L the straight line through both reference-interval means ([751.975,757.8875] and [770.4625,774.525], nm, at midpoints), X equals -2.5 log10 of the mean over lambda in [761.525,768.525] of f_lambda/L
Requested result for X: 0.03 mag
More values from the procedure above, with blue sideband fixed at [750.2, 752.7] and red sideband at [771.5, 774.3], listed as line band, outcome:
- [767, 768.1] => 0.07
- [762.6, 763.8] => 0.02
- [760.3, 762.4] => 0.00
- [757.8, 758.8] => 0.01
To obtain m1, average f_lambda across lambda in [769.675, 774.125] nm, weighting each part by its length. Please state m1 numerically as 24.2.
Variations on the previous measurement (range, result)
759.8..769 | 24.6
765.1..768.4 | 23.7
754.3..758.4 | 26.3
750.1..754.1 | 26.6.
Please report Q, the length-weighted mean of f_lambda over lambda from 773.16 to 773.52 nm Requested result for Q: 25.3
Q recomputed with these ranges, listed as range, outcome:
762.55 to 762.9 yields 23.7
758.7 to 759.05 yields 25.6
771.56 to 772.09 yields 23.1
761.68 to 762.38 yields 25.3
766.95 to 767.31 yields 22.7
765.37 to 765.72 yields 24.6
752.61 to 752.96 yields 26.9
